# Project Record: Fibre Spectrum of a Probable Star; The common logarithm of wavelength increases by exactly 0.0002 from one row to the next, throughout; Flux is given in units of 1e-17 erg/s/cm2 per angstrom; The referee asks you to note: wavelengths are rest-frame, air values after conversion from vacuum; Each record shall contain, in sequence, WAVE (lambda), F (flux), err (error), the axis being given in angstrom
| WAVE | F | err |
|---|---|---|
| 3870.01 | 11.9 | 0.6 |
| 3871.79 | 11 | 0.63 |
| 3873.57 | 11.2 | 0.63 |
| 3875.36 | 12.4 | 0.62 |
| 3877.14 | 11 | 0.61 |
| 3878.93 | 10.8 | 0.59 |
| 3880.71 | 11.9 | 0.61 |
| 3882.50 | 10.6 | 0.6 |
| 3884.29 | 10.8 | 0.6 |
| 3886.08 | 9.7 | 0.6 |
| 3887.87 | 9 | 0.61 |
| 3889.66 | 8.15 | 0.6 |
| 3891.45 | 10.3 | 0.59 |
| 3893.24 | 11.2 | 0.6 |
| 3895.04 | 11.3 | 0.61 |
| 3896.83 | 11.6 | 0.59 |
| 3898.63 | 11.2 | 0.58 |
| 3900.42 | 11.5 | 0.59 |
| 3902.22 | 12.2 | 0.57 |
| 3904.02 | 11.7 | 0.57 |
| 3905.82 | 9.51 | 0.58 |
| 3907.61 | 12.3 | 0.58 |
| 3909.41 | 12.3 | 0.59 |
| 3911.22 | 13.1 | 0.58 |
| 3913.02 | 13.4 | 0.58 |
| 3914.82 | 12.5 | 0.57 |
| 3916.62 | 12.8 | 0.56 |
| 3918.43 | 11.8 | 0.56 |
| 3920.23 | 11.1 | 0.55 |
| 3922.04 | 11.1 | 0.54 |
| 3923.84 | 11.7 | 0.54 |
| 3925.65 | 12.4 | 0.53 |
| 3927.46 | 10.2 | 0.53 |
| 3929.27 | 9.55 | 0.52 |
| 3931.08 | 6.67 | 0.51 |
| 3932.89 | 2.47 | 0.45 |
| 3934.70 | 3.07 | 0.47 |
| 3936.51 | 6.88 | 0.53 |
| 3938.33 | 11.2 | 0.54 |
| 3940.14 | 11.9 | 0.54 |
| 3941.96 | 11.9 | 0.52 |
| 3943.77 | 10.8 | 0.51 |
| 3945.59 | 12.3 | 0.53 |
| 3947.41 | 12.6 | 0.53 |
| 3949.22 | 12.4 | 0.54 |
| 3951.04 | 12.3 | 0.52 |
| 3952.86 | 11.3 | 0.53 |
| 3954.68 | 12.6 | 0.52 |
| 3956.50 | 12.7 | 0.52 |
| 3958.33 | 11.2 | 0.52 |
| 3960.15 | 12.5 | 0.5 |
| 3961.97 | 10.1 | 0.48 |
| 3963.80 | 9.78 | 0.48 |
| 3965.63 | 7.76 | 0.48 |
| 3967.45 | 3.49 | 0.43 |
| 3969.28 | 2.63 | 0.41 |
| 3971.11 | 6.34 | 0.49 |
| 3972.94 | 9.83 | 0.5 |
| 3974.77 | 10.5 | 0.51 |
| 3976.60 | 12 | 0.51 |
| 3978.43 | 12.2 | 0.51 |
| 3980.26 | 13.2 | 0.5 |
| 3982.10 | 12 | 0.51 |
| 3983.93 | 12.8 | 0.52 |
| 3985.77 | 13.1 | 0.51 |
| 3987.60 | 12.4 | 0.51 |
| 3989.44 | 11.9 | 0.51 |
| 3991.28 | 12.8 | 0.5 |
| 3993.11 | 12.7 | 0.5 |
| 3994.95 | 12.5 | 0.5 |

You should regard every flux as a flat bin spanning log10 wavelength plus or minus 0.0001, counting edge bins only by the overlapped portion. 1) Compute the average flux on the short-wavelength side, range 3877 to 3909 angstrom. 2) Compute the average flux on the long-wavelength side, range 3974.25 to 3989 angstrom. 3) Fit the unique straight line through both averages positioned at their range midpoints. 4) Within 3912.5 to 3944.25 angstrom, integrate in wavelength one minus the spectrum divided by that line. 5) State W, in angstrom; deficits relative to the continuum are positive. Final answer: 3.8 angstrom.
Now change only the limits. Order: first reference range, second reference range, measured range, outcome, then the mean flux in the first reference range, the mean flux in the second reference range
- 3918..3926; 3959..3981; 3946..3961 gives -3.3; 11.6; 9.19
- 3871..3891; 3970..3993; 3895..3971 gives 4.1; 10.6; 11.6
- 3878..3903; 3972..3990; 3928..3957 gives 3.7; 10.7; 12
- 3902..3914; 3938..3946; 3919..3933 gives 2.4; 12.1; 11.6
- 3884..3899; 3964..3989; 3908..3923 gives -3.0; 10.3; 9.91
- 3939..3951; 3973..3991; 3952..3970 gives 3.9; 12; 12.1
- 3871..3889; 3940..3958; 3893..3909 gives -0.3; 10.8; 12.1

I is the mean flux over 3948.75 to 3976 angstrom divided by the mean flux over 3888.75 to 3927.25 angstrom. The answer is 0.84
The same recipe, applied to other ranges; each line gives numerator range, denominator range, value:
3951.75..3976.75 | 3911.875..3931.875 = 0.84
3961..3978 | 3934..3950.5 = 0.78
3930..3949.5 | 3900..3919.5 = 0.76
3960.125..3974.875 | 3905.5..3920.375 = 0.63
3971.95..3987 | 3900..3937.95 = 1.15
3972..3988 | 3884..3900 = 1.15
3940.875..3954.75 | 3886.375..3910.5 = 1.10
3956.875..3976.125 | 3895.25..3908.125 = 0.76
